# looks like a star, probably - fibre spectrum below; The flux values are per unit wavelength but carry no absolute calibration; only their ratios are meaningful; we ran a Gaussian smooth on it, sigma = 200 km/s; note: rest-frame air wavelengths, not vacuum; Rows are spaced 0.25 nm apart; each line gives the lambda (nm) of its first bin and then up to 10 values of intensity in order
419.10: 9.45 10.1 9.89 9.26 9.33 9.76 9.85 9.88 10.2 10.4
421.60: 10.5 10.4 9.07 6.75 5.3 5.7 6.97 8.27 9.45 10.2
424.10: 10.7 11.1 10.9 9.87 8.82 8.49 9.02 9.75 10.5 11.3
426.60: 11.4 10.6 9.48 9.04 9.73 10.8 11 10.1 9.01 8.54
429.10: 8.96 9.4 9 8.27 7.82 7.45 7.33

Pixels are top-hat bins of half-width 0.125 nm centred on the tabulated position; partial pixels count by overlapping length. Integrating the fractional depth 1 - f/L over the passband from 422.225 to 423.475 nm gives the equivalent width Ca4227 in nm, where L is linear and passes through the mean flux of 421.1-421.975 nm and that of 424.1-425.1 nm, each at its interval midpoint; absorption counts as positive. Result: 0.46 nm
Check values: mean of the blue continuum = 10.4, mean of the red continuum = 10.4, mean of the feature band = 6.6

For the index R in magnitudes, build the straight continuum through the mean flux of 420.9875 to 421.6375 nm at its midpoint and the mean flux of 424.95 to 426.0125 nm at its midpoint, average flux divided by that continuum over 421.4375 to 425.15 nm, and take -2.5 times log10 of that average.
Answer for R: 0.09 mag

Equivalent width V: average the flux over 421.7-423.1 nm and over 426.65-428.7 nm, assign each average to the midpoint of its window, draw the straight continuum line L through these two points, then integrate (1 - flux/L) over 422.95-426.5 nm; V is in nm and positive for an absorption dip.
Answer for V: -0.44 nm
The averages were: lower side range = 7.46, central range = 9.65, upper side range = 10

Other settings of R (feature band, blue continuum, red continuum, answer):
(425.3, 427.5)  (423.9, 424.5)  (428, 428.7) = 0.04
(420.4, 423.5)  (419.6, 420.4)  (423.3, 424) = 0.10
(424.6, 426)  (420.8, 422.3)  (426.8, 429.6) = 0.05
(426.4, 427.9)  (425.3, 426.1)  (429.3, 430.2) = -0.13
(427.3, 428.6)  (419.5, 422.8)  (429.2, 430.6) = -0.19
